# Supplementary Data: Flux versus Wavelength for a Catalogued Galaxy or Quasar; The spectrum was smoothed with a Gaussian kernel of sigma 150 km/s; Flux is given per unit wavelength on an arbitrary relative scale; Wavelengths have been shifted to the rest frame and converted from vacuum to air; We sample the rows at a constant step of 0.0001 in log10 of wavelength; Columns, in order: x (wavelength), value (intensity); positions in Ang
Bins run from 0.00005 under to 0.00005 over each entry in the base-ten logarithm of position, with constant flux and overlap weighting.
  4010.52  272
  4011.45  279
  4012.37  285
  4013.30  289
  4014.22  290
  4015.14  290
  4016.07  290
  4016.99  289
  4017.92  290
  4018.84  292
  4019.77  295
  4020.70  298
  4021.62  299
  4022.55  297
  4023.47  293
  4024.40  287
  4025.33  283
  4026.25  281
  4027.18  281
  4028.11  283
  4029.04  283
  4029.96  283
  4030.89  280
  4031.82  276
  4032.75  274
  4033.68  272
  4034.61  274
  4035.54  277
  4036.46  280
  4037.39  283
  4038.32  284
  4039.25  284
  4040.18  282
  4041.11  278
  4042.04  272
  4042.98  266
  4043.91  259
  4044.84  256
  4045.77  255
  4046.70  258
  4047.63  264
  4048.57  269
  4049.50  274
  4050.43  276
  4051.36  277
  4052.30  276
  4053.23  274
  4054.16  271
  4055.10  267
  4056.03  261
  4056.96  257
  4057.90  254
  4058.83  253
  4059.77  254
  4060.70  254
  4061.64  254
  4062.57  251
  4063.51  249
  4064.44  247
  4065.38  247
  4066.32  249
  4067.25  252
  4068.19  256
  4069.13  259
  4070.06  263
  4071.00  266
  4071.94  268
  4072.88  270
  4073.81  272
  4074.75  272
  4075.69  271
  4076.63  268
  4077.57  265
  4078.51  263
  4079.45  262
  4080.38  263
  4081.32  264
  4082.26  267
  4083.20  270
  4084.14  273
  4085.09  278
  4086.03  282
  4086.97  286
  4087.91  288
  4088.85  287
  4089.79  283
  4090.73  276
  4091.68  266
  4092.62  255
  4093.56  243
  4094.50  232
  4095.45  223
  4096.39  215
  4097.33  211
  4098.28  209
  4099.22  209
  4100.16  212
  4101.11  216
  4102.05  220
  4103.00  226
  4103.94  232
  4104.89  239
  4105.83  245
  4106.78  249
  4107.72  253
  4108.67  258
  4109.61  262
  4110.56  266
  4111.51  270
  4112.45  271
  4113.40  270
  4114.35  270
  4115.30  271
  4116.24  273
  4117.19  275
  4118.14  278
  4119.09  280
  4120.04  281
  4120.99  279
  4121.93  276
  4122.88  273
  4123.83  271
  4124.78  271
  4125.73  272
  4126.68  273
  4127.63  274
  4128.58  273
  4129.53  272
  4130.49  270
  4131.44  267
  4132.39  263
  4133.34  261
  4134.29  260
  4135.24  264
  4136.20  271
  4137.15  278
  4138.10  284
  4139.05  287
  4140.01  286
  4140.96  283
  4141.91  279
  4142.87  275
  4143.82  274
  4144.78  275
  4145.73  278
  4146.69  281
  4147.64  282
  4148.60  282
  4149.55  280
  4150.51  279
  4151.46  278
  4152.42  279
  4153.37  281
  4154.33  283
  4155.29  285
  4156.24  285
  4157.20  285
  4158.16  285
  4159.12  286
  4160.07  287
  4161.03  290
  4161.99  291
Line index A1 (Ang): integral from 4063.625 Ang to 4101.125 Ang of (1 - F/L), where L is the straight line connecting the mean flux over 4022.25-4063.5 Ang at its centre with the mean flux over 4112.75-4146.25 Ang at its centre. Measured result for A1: 2.2 Ang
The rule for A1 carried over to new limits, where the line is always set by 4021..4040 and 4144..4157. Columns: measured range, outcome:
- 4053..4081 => 2.2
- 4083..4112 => 3.3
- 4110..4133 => 0.7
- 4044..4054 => 0.5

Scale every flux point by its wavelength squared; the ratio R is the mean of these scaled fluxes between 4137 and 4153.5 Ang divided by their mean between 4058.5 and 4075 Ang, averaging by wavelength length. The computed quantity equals 1.13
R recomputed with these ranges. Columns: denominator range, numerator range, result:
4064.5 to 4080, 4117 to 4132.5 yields 1.07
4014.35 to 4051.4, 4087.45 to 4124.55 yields 0.94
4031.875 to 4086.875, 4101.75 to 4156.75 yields 1.05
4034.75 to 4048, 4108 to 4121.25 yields 1.04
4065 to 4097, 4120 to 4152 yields 1.07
